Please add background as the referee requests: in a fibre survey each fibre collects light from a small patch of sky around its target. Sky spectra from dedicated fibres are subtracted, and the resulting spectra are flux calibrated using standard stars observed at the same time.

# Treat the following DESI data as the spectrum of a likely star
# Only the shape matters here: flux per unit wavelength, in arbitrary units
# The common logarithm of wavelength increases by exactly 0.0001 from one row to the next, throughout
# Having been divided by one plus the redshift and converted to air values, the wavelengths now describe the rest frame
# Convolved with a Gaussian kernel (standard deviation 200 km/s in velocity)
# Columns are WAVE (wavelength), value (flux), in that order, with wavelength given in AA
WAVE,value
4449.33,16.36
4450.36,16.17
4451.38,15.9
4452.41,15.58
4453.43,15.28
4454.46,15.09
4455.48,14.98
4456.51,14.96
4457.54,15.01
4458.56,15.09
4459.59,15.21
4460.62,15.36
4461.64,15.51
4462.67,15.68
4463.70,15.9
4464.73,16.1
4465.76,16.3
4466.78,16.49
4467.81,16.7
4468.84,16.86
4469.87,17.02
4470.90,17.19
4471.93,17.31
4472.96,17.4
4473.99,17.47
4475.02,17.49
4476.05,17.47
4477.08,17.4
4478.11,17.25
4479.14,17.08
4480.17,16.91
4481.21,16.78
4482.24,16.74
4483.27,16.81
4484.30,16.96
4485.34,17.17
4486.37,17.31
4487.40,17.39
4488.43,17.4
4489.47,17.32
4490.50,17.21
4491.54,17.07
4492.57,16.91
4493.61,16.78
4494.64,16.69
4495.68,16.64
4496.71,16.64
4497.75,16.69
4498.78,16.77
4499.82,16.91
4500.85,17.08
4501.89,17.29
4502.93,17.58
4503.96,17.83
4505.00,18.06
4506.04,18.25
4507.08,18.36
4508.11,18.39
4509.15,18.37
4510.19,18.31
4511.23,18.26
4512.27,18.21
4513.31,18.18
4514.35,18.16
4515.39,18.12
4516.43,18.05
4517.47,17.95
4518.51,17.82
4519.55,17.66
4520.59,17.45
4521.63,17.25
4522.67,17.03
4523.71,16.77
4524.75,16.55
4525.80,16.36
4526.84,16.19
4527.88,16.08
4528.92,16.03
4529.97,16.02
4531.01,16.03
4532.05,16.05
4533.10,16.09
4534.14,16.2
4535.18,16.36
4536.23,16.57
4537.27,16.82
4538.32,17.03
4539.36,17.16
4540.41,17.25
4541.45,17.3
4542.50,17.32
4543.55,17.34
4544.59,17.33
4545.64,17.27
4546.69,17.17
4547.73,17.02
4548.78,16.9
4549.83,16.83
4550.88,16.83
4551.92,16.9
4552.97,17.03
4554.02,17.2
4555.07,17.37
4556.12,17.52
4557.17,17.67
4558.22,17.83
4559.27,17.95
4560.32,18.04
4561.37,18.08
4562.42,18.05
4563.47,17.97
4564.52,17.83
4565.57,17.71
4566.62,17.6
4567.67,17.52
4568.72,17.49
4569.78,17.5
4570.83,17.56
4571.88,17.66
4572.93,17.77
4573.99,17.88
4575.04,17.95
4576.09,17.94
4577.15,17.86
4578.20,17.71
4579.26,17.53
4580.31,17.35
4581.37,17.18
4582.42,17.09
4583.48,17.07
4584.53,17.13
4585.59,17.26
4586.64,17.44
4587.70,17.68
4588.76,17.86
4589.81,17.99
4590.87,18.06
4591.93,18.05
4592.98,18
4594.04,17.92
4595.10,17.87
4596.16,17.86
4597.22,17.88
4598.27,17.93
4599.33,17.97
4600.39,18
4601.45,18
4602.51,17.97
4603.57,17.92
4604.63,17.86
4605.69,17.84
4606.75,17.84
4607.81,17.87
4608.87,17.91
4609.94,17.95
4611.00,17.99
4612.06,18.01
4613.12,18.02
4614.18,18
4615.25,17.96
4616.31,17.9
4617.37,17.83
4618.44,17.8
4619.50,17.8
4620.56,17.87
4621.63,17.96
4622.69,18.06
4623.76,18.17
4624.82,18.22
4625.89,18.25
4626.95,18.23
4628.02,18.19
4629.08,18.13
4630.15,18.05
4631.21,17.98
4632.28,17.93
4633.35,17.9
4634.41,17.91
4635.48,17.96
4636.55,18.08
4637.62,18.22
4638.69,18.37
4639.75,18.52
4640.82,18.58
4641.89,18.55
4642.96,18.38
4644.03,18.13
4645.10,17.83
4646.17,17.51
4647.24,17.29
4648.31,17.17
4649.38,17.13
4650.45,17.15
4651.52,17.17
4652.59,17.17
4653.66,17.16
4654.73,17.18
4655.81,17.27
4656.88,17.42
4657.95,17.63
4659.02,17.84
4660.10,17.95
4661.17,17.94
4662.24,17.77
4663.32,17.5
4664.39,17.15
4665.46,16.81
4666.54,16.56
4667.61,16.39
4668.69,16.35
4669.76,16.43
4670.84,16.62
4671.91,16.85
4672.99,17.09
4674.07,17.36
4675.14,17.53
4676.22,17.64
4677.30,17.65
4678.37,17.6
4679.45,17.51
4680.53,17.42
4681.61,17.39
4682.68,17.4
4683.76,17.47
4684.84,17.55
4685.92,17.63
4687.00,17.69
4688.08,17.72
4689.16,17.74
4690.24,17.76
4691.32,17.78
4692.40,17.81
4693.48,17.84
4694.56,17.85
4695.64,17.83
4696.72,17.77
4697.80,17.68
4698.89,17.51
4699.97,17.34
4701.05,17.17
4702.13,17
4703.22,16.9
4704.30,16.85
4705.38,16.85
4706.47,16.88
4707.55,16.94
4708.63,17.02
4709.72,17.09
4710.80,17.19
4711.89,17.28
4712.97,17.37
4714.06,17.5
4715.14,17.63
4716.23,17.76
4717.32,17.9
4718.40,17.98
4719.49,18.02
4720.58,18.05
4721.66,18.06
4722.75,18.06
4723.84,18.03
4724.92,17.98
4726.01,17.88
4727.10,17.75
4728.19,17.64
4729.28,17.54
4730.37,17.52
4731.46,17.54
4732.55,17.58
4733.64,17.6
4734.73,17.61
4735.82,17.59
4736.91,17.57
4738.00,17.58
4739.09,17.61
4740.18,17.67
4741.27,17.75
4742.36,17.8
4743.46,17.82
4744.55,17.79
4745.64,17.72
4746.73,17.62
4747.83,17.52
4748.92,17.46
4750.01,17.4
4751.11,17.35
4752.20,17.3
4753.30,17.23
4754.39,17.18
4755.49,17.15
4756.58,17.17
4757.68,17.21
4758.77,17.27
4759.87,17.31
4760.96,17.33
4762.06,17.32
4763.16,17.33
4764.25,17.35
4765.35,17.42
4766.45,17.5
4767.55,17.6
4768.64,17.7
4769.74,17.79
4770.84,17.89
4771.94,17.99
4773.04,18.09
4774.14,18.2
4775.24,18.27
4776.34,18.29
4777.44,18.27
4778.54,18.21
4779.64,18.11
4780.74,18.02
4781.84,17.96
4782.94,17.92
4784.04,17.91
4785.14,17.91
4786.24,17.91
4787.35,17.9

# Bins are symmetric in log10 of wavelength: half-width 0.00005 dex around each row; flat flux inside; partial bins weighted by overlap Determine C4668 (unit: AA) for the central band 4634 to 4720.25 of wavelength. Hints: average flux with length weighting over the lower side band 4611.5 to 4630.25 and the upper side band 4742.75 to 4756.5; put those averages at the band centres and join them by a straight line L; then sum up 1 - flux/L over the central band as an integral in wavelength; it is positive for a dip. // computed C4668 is 1.40 AA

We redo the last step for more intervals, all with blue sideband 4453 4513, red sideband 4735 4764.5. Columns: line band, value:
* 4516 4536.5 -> 0.31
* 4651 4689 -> -0.05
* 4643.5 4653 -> -0.08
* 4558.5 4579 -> -0.87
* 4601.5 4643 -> -2.08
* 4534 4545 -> 0.01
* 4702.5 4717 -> 0.16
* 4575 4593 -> -0.52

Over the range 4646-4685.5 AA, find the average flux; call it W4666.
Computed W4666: 17.3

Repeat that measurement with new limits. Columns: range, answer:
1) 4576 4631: 17.9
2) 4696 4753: 17.5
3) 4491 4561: 17.2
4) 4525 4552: 16.7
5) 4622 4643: 18.2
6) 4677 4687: 17.5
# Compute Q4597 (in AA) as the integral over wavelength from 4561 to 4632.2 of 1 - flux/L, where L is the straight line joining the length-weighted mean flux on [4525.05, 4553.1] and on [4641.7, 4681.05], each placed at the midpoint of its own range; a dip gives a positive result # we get -3.4 AA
